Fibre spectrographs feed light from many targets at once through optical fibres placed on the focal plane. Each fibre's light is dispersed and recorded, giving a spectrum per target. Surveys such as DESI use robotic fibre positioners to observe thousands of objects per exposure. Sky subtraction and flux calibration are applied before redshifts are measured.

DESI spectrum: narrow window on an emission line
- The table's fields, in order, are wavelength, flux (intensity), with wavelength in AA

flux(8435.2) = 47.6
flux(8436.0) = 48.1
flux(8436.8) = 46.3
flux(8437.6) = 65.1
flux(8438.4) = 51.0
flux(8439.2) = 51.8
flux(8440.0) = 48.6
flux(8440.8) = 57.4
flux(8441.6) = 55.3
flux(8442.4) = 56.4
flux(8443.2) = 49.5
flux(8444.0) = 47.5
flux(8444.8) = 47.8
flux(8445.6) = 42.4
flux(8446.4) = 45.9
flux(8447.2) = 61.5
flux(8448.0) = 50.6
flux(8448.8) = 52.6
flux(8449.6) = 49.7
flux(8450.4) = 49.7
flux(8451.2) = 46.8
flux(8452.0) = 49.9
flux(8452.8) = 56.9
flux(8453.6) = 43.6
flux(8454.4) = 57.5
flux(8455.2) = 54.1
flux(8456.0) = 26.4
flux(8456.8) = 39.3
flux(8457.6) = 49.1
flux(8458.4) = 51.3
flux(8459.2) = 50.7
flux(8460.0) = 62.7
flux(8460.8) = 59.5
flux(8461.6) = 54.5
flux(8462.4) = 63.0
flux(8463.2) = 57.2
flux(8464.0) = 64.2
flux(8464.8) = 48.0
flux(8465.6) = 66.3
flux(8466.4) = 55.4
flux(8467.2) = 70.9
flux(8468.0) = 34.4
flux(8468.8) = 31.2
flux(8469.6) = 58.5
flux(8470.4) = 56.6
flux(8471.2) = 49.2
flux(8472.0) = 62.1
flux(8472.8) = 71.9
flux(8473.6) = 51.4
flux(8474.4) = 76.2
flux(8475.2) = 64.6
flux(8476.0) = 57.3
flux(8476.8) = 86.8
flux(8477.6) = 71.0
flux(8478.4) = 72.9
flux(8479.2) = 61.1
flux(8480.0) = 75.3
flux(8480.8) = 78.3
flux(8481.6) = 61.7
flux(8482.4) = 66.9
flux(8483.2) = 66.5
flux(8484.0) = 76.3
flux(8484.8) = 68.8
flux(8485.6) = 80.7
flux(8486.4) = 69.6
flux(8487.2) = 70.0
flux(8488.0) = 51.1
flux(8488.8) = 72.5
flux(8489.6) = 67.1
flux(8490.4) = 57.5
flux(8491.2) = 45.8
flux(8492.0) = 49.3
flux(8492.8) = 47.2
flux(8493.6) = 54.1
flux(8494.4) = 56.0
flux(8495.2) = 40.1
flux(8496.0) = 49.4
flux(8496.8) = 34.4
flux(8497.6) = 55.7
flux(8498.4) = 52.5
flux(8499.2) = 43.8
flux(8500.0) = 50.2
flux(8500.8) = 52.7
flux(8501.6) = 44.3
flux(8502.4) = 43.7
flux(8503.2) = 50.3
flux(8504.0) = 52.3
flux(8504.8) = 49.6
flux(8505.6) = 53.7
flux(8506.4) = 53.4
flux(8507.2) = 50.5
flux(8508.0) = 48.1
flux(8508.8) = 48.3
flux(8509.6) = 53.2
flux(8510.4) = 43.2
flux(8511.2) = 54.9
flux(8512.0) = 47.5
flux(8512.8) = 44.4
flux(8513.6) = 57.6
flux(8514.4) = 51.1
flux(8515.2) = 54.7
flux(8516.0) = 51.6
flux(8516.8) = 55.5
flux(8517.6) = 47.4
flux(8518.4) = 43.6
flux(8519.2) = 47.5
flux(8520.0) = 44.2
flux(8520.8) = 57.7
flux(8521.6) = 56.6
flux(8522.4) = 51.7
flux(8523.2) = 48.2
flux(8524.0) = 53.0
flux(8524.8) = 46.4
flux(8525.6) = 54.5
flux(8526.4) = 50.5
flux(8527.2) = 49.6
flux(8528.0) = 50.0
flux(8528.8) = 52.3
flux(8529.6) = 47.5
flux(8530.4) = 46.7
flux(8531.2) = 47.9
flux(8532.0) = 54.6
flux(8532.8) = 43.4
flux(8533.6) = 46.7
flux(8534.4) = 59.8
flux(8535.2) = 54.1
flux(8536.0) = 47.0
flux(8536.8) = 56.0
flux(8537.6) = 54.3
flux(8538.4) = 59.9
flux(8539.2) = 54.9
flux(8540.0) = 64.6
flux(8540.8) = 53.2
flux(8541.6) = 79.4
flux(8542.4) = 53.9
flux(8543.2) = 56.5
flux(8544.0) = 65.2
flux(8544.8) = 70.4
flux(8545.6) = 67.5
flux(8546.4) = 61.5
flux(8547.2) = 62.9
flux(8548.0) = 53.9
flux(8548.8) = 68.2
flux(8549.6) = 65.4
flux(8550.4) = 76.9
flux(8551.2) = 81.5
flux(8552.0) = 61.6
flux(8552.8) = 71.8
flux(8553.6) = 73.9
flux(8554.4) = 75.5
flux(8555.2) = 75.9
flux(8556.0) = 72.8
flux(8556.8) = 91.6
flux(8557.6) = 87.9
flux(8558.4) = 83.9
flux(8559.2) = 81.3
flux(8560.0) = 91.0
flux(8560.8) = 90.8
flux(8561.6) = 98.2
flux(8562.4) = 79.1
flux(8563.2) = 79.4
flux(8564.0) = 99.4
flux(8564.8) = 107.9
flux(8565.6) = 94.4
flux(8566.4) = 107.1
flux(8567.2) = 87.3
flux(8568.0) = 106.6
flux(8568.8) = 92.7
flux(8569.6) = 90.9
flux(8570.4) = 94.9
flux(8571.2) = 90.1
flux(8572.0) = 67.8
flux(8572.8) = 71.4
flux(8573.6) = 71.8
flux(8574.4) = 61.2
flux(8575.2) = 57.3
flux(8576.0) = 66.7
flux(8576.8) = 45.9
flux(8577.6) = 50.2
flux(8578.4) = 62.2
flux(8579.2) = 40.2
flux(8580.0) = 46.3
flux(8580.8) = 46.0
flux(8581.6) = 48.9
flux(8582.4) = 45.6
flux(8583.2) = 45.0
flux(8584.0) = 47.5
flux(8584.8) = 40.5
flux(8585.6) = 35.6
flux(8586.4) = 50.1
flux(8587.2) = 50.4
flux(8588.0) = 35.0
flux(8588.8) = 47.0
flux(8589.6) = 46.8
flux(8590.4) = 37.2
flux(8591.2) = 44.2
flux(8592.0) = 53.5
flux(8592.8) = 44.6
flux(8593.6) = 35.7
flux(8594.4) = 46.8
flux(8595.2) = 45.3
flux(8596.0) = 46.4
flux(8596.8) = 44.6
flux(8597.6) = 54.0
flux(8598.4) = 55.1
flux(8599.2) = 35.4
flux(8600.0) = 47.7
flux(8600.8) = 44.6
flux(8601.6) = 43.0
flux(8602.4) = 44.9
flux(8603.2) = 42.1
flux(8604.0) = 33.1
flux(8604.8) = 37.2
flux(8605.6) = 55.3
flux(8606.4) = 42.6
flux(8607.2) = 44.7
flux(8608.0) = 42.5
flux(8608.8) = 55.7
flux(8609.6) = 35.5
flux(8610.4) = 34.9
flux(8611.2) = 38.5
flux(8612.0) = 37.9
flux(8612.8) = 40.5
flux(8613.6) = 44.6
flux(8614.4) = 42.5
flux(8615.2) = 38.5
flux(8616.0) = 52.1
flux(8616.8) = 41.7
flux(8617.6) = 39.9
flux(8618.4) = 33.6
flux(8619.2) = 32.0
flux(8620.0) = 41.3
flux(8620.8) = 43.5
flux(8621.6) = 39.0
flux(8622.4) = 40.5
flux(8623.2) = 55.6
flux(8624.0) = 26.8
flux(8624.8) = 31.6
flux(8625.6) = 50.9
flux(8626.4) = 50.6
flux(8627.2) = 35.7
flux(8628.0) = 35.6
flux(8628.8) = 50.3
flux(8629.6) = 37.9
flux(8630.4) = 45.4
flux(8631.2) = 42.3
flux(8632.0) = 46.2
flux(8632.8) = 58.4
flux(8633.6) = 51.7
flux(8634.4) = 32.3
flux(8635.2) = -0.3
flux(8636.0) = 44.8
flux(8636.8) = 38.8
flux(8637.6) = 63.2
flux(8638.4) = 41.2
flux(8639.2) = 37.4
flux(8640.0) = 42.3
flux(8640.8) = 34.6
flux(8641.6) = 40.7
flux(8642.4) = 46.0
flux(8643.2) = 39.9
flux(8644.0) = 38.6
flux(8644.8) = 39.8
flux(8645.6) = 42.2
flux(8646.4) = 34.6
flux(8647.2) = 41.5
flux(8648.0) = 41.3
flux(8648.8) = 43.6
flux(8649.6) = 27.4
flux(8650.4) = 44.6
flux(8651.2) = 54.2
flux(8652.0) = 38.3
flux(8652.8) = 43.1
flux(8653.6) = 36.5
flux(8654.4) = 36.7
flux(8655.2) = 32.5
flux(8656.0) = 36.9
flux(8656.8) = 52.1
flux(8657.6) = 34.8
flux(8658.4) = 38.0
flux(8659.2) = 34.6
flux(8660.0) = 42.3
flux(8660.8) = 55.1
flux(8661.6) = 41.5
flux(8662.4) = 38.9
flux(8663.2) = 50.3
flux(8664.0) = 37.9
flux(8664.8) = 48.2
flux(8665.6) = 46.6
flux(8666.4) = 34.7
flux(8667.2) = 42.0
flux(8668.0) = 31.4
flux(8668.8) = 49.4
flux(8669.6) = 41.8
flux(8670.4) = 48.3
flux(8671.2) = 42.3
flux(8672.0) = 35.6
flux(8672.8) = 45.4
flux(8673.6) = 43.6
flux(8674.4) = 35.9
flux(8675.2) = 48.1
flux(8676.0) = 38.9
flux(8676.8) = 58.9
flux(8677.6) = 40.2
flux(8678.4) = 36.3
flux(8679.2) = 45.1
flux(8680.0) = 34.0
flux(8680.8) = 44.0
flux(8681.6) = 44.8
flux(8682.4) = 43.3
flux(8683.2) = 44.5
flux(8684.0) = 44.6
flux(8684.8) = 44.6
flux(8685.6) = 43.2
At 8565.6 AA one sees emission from [O III]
